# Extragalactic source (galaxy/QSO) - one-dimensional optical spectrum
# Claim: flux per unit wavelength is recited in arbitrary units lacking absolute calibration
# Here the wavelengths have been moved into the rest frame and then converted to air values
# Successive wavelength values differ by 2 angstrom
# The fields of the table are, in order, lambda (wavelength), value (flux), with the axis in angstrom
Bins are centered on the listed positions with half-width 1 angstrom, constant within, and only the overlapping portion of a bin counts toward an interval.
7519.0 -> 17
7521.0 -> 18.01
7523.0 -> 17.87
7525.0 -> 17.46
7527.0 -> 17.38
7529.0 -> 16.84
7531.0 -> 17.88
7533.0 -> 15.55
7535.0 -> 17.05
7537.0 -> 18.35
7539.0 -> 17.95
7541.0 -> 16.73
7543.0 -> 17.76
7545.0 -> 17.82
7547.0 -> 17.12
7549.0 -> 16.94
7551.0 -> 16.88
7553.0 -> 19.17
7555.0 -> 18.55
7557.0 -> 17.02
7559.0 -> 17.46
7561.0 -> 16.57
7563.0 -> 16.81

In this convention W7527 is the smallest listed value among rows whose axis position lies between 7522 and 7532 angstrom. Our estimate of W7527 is 16.84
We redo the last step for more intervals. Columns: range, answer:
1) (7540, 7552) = 16.73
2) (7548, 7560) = 16.88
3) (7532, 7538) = 15.55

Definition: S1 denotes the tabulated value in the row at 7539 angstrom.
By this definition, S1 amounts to 17.95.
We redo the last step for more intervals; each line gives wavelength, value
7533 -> 15.55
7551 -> 16.88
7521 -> 18.01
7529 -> 16.84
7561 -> 16.57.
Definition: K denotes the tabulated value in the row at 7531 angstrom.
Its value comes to 17.88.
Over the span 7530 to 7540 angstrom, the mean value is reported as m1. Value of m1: 17.4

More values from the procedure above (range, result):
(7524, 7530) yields 17.2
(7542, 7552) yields 17.3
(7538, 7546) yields 17.6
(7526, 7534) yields 16.9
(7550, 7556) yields 18.2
